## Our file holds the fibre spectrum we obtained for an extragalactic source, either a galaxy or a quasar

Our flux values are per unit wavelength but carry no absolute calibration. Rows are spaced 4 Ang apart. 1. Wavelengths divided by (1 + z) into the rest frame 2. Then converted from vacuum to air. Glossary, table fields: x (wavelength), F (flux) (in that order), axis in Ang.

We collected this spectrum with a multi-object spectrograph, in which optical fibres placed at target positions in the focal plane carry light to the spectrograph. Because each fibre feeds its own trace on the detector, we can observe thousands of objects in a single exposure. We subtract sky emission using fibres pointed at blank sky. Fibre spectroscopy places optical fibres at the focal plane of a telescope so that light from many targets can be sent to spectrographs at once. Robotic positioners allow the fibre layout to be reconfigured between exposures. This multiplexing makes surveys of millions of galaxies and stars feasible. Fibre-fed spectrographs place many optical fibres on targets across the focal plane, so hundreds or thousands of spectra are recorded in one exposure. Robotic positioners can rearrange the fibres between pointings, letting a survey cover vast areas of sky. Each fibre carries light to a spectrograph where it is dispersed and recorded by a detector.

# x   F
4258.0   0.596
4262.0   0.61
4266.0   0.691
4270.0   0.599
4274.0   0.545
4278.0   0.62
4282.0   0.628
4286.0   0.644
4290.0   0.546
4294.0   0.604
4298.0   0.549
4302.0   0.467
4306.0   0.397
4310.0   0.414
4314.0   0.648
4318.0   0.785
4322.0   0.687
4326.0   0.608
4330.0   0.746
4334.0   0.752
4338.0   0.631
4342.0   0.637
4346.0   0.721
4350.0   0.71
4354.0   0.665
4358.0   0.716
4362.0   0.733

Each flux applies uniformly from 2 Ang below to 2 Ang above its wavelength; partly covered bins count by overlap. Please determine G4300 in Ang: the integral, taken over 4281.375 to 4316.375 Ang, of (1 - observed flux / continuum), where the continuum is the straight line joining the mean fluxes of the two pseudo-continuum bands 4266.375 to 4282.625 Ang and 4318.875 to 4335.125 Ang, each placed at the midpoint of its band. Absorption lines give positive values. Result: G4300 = 5.6 Ang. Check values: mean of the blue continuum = 0.605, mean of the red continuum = 0.701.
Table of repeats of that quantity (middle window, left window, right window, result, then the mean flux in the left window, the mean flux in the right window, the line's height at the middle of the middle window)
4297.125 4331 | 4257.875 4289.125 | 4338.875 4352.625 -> 3.6 Ang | 0.615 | 0.683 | 0.654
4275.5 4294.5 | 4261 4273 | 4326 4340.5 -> 1.1 Ang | 0.628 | 0.693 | 0.646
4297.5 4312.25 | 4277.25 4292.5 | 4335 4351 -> 4.2 Ang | 0.608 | 0.677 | 0.632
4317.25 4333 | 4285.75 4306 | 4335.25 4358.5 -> -2.1 Ang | 0.539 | 0.68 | 0.62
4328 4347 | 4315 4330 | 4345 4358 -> 0.1 Ang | 0.697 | 0.7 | 0.699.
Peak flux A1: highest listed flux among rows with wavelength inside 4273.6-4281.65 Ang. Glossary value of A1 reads 0.62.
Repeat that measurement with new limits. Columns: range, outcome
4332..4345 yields 0.752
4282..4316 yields 0.648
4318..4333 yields 0.785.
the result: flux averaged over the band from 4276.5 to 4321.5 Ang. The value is 0.576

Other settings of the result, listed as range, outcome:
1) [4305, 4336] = 0.637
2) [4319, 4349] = 0.687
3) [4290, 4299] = 0.573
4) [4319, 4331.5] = 0.686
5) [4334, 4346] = 0.668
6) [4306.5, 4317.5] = 0.547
